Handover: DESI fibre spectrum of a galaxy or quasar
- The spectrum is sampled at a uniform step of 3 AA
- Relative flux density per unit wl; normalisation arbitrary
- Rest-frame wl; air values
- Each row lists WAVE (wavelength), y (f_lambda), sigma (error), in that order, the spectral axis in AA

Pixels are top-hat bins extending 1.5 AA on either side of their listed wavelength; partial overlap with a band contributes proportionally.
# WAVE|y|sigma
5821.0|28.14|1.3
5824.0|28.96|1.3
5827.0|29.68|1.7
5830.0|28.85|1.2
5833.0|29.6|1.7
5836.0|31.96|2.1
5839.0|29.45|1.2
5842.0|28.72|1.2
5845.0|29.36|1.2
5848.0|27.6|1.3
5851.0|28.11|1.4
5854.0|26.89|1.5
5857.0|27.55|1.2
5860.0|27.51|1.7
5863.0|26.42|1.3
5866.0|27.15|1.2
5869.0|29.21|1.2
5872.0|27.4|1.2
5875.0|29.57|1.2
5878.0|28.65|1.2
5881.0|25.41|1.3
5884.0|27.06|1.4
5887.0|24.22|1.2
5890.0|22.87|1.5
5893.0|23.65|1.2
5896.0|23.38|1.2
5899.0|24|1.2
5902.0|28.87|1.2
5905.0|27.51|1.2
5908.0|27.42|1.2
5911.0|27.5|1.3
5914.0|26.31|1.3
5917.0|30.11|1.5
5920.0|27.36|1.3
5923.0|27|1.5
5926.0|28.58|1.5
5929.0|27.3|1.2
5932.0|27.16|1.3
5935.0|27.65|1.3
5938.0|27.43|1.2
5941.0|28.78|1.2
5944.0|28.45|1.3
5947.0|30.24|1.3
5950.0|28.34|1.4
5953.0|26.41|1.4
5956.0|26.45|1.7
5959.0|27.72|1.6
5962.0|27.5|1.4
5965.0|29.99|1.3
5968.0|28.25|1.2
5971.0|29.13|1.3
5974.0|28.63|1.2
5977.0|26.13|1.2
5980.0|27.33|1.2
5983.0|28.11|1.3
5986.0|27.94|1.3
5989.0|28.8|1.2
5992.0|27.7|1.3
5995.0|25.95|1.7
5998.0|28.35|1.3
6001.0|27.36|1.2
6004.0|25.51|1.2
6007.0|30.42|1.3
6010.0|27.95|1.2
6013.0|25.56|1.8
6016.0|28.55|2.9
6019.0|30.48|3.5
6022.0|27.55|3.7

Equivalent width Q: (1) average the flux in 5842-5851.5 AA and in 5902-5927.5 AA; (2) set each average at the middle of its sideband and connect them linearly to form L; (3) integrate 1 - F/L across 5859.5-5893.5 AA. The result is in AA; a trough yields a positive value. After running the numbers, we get 1.8 AA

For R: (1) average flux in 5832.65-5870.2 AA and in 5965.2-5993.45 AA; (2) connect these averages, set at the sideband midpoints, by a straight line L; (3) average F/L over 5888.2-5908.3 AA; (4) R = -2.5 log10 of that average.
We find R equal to 0.12 mag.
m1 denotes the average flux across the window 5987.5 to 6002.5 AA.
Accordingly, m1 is 27.6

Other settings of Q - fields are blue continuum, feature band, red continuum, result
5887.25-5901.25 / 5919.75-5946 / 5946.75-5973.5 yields -1.4 AA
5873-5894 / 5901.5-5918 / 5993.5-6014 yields -1.0 AA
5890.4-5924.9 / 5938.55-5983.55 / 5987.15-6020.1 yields -1.3 AA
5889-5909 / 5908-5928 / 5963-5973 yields -1.0 AA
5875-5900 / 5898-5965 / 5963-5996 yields -3.0 AA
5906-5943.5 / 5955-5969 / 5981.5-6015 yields -0.2 AA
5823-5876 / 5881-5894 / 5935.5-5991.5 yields 1.7 AA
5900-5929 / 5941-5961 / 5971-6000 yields -0.2 AA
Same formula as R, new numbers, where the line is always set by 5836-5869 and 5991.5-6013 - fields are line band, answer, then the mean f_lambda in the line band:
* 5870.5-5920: 0.06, 26.5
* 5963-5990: -0.03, 28.2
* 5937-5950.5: -0.04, 28.7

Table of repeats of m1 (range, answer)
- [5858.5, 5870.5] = 27.6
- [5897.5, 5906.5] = 26.8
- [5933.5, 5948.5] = 28.5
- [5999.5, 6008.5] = 27.8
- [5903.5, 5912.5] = 27.5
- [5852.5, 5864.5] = 27.1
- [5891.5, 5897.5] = 23.5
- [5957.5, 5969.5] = 28.4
